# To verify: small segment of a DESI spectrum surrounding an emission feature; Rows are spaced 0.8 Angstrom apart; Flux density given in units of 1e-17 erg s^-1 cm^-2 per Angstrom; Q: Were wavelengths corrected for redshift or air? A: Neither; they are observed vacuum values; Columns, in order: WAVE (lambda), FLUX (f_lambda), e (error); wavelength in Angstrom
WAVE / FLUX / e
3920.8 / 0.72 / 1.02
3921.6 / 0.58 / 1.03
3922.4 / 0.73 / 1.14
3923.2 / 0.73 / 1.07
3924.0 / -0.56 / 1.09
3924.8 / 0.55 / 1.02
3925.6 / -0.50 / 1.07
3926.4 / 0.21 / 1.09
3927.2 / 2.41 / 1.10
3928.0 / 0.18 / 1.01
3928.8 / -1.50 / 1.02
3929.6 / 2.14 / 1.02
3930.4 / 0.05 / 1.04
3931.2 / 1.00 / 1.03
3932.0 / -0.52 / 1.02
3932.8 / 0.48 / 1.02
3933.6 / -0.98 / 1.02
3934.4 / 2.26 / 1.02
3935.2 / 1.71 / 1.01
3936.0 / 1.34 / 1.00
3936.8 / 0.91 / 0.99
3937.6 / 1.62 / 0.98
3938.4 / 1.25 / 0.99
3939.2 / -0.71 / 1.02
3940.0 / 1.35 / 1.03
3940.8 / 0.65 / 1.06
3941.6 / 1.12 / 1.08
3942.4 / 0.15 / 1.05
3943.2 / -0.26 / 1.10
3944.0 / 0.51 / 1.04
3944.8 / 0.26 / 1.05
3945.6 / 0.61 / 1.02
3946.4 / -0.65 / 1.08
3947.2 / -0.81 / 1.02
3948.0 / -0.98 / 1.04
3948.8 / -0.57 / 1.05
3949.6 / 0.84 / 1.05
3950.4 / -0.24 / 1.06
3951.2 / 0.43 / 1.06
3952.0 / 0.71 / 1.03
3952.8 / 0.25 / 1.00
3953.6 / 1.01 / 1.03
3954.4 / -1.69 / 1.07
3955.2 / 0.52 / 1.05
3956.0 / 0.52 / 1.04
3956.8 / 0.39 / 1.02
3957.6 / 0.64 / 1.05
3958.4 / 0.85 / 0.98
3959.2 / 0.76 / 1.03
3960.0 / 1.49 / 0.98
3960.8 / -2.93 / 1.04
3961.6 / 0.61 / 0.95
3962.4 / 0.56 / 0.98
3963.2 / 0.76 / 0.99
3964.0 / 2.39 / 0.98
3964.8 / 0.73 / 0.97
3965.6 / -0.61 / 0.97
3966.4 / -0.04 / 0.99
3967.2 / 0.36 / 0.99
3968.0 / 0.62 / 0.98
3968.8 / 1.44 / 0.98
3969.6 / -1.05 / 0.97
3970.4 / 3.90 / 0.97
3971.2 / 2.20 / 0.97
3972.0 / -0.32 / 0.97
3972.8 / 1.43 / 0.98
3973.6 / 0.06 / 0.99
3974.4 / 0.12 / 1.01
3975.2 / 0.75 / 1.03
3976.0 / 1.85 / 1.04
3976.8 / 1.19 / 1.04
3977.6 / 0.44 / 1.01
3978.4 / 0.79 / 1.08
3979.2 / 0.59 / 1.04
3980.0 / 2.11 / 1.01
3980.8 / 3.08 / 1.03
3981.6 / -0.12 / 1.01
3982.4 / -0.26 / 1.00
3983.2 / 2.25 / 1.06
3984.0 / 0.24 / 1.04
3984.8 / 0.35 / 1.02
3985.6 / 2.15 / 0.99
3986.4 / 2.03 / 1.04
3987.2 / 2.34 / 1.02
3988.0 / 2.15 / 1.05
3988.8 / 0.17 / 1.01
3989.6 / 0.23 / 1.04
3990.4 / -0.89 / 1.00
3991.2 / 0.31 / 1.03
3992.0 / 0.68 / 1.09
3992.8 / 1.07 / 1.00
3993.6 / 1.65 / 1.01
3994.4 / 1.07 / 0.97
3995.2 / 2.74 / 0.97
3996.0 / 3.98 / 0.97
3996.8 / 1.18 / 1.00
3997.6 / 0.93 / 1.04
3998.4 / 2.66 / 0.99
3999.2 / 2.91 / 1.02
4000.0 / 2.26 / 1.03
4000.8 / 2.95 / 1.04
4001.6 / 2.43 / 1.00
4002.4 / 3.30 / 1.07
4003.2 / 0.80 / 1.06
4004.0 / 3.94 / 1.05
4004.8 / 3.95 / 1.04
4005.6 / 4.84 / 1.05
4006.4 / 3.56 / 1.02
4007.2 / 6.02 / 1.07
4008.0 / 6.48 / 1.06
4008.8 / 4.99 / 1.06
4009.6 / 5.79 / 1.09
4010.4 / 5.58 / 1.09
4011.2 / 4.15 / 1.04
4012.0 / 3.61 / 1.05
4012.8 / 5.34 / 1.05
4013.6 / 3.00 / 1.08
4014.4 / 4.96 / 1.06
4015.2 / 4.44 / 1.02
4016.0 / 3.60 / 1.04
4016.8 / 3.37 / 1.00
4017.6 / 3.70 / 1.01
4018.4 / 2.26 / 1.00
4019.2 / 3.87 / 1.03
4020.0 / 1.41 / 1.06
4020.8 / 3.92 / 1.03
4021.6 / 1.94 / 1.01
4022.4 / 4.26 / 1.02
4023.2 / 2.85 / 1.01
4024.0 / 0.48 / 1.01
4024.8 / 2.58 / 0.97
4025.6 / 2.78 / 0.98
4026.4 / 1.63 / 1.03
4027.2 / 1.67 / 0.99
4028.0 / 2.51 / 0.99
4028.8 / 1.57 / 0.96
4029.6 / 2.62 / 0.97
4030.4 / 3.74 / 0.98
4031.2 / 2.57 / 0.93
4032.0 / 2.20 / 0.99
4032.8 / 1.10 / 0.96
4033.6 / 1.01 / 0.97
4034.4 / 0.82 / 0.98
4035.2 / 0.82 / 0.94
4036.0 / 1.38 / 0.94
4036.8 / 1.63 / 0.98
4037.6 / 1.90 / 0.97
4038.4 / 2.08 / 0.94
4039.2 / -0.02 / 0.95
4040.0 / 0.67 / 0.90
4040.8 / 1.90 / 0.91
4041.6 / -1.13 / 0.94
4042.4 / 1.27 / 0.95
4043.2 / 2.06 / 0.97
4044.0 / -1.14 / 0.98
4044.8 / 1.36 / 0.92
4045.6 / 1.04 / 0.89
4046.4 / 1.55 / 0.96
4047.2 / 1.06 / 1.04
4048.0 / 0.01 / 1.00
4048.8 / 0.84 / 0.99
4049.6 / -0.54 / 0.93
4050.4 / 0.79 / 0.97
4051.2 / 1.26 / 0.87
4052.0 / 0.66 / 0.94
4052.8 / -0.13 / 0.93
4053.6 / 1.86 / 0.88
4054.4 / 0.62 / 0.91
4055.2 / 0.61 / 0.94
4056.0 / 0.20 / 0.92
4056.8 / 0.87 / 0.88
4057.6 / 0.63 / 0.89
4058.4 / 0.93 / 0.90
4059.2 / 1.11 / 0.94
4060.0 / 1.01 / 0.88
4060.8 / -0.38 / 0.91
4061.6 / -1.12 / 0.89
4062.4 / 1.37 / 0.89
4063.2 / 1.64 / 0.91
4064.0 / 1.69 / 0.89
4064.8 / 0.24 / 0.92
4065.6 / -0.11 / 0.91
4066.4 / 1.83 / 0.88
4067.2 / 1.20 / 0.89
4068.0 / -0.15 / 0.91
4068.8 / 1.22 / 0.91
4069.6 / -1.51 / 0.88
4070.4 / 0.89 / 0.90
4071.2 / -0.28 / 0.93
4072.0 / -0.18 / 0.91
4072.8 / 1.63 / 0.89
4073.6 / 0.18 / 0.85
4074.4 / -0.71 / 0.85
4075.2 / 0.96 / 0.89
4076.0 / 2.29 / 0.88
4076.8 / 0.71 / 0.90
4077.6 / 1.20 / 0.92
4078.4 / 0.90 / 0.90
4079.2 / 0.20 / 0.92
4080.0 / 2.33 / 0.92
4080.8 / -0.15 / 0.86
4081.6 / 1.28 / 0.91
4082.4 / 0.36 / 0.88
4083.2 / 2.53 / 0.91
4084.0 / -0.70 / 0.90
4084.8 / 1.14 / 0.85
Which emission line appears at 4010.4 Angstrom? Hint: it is Lyman alpha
